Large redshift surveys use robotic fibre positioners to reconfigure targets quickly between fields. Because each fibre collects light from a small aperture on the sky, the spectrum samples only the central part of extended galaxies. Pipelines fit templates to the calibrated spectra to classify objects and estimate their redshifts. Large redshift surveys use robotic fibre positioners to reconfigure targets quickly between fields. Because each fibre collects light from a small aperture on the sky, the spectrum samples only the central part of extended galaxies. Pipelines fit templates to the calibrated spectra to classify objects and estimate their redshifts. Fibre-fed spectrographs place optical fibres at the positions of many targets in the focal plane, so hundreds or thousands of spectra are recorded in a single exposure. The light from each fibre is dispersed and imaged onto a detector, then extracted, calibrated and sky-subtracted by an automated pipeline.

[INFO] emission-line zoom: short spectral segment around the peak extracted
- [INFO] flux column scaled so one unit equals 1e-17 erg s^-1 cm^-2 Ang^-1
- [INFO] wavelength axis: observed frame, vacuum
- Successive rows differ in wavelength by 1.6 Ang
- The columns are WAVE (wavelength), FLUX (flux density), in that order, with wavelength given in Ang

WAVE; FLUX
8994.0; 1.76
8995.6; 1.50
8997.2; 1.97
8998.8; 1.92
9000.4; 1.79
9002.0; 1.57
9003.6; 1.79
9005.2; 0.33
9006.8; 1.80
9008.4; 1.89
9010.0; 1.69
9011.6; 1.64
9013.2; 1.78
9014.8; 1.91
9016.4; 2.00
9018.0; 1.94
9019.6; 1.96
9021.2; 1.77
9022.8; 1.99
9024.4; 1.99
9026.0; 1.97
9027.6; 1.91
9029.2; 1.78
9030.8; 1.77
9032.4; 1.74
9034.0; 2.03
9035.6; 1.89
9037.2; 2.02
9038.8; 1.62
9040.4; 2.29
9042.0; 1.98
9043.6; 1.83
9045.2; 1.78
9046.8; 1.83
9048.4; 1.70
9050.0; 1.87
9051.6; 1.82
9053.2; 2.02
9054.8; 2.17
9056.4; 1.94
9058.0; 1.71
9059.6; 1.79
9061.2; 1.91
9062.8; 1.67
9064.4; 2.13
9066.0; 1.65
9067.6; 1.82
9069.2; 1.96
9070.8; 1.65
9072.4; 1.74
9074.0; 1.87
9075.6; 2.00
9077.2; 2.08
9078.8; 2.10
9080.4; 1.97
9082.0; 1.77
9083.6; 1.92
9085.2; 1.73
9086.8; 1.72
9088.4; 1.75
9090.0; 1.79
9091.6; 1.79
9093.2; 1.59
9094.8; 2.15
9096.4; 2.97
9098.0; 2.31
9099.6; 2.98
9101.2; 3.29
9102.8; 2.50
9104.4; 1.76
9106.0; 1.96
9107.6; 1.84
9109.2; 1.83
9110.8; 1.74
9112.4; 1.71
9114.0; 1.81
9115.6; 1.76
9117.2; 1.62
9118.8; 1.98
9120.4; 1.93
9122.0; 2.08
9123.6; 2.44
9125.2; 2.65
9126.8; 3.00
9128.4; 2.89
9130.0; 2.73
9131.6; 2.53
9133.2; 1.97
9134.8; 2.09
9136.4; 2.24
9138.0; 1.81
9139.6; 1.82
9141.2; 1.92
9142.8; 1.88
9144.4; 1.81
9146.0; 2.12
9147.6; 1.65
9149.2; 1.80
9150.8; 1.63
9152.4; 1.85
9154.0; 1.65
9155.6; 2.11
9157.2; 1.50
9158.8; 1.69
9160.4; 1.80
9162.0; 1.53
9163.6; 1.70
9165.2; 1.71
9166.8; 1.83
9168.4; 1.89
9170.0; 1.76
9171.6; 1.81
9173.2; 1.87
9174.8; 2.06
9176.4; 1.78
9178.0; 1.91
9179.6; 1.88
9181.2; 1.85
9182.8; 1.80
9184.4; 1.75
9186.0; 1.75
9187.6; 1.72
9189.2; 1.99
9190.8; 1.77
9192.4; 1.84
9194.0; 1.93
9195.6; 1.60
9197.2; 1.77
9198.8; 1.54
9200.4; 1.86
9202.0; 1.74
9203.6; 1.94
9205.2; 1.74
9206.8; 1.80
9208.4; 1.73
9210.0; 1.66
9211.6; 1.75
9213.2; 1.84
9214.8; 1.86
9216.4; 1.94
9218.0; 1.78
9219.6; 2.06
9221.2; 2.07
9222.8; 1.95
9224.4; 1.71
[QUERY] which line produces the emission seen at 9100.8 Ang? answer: Halpha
